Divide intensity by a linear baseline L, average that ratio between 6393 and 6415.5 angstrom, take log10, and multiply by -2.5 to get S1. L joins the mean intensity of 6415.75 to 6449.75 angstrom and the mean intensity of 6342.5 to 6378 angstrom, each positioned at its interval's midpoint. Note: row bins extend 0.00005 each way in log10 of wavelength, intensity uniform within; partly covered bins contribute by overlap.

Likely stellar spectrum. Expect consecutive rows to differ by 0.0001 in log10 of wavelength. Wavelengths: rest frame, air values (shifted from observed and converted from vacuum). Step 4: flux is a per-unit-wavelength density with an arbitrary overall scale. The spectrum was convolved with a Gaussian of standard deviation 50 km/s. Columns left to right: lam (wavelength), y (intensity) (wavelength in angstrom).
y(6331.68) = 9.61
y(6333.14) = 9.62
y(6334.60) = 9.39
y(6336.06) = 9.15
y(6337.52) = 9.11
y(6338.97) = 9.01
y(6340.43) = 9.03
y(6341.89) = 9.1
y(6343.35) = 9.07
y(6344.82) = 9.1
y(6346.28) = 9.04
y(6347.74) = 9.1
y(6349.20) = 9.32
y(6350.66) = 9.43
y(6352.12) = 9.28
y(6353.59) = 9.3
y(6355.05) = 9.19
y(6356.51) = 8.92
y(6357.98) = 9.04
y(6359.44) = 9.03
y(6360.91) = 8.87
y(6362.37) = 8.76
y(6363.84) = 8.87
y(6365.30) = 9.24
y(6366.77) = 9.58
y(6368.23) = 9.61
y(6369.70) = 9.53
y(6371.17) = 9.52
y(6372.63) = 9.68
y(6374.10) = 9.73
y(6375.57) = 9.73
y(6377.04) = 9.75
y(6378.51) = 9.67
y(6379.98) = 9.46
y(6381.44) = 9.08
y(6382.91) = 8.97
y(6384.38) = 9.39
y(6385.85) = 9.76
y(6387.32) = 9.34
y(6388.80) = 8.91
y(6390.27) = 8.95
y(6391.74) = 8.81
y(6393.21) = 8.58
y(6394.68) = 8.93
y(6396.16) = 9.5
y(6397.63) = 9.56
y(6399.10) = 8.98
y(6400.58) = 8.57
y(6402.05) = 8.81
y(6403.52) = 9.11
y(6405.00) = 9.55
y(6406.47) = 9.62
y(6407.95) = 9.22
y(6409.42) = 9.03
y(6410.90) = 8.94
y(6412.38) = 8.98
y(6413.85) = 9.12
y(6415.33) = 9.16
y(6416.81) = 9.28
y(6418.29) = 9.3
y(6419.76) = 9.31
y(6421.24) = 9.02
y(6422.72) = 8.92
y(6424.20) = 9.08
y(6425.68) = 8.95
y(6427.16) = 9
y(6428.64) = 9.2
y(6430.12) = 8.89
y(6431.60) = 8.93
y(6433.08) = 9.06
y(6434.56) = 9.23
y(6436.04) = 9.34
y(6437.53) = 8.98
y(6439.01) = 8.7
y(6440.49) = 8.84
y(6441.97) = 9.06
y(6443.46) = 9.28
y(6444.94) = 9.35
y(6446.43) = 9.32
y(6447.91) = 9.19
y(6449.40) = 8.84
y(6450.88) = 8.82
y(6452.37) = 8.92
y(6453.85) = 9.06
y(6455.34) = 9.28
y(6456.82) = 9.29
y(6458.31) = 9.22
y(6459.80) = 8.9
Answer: 0.006 mag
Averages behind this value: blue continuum 9.28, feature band 9.11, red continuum 9.09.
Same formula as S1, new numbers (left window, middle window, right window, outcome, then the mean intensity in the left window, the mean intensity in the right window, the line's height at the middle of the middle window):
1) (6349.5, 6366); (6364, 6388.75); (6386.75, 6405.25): -0.048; 9.09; 9.03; 9.06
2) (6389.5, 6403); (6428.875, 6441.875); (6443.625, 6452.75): 0.006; 8.97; 9.09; 9.06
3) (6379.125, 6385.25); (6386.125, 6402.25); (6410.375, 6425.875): 0.022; 9.26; 9.1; 9.21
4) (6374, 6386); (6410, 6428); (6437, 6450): 0.017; 9.48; 9.07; 9.23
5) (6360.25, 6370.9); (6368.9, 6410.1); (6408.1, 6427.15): -0.013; 9.23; 9.09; 9.16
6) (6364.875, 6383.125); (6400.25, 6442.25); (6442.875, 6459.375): 0.024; 9.52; 9.14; 9.29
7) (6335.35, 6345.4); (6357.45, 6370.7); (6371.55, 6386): 0.020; 9.08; 9.52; 9.35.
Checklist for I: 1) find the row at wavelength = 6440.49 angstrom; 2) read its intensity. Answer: 8.84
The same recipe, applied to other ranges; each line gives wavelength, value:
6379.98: 9.46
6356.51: 8.92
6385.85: 9.76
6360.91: 8.87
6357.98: 9.04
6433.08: 9.06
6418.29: 9.3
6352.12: 9.28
